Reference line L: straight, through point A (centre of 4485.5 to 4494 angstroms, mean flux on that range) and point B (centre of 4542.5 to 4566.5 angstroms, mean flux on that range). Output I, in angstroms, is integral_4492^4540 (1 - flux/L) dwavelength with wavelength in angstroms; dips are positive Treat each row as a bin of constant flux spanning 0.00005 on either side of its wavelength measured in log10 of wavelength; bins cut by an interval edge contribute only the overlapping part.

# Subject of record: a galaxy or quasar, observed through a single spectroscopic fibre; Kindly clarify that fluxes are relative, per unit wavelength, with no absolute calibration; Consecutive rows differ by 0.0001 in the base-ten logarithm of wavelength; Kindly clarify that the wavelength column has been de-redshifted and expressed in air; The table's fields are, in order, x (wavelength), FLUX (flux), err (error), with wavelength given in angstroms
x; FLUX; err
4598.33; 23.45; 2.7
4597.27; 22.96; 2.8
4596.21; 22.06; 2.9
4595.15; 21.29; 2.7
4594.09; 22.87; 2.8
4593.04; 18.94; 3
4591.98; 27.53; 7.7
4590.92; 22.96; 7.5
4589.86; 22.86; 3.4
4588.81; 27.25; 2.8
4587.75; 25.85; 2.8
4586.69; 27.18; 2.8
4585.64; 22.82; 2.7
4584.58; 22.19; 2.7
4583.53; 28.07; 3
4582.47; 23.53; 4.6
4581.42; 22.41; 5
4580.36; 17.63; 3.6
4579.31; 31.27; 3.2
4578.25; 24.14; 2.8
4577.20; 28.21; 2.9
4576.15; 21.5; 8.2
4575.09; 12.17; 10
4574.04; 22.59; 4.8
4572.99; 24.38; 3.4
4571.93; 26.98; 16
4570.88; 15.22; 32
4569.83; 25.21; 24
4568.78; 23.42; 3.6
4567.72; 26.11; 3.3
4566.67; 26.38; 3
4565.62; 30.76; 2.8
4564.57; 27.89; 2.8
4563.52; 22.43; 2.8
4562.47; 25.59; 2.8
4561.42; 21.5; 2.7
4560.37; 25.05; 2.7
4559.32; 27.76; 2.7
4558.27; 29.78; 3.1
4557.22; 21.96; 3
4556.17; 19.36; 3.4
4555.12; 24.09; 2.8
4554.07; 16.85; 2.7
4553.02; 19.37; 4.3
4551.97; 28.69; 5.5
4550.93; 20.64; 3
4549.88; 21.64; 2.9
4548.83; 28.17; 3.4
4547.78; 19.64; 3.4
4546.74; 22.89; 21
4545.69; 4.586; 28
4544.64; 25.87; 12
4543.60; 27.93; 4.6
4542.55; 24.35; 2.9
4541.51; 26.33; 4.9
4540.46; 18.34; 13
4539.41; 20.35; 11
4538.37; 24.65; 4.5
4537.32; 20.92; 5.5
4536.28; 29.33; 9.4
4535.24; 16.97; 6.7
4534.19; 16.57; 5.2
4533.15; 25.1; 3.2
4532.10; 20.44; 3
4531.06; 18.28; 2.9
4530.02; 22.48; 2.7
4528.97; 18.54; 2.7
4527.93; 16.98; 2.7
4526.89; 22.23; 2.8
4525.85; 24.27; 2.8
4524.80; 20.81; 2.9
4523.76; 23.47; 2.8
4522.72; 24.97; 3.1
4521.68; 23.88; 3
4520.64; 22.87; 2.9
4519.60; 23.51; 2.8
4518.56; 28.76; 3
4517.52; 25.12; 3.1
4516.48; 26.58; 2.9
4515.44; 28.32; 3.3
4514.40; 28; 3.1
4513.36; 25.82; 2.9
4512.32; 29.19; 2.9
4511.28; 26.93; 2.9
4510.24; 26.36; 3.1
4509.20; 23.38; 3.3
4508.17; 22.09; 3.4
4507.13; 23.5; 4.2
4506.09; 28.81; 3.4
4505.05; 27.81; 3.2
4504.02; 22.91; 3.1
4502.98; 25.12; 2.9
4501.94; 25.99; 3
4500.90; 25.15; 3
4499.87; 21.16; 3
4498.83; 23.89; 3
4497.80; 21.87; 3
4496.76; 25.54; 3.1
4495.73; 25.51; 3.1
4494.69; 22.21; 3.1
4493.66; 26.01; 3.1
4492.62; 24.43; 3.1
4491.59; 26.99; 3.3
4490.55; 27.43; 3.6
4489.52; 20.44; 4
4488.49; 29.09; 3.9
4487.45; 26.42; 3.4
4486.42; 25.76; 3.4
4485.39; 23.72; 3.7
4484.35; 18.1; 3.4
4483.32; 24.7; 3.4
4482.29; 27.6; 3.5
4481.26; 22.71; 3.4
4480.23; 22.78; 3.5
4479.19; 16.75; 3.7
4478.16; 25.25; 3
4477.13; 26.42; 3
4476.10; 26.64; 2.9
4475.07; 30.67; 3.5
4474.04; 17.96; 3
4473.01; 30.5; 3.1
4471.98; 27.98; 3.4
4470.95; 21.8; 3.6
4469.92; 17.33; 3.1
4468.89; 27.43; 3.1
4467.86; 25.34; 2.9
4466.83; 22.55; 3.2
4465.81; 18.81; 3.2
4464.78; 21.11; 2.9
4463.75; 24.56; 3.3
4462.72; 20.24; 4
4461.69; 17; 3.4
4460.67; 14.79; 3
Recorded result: 1.8 angstroms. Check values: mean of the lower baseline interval 25.7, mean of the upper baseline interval 23.4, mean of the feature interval 23.8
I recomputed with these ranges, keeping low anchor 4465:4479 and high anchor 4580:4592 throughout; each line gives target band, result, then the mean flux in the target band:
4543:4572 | 0.96 angstroms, 23.4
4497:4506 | -0.10 angstroms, 24.5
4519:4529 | 0.76 angstroms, 22.4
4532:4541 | 1.02 angstroms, 21.4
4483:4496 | -0.22 angstroms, 24.7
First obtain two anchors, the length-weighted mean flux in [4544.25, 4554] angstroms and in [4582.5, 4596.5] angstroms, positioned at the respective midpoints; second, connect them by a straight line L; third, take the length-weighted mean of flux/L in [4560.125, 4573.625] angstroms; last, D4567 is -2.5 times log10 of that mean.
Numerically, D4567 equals -0.11 mag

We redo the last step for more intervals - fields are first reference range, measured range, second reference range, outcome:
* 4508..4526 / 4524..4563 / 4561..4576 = 0.11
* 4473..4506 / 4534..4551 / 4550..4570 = 0.12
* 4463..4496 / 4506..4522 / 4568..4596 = -0.08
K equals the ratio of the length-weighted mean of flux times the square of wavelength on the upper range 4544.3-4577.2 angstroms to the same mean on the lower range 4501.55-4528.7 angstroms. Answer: 0.94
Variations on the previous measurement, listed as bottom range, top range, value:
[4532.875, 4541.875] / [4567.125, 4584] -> 1.08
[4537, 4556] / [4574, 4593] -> 1.10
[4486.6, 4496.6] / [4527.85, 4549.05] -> 0.86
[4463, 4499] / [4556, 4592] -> 1.05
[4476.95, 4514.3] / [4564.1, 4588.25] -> 1.01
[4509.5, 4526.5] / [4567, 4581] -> 0.93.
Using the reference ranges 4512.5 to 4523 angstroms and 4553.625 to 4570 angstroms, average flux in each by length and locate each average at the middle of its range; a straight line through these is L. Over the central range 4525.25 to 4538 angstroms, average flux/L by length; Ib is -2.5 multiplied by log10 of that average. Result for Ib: 0.21 mag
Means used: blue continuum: 25.9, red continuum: 24.7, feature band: 21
